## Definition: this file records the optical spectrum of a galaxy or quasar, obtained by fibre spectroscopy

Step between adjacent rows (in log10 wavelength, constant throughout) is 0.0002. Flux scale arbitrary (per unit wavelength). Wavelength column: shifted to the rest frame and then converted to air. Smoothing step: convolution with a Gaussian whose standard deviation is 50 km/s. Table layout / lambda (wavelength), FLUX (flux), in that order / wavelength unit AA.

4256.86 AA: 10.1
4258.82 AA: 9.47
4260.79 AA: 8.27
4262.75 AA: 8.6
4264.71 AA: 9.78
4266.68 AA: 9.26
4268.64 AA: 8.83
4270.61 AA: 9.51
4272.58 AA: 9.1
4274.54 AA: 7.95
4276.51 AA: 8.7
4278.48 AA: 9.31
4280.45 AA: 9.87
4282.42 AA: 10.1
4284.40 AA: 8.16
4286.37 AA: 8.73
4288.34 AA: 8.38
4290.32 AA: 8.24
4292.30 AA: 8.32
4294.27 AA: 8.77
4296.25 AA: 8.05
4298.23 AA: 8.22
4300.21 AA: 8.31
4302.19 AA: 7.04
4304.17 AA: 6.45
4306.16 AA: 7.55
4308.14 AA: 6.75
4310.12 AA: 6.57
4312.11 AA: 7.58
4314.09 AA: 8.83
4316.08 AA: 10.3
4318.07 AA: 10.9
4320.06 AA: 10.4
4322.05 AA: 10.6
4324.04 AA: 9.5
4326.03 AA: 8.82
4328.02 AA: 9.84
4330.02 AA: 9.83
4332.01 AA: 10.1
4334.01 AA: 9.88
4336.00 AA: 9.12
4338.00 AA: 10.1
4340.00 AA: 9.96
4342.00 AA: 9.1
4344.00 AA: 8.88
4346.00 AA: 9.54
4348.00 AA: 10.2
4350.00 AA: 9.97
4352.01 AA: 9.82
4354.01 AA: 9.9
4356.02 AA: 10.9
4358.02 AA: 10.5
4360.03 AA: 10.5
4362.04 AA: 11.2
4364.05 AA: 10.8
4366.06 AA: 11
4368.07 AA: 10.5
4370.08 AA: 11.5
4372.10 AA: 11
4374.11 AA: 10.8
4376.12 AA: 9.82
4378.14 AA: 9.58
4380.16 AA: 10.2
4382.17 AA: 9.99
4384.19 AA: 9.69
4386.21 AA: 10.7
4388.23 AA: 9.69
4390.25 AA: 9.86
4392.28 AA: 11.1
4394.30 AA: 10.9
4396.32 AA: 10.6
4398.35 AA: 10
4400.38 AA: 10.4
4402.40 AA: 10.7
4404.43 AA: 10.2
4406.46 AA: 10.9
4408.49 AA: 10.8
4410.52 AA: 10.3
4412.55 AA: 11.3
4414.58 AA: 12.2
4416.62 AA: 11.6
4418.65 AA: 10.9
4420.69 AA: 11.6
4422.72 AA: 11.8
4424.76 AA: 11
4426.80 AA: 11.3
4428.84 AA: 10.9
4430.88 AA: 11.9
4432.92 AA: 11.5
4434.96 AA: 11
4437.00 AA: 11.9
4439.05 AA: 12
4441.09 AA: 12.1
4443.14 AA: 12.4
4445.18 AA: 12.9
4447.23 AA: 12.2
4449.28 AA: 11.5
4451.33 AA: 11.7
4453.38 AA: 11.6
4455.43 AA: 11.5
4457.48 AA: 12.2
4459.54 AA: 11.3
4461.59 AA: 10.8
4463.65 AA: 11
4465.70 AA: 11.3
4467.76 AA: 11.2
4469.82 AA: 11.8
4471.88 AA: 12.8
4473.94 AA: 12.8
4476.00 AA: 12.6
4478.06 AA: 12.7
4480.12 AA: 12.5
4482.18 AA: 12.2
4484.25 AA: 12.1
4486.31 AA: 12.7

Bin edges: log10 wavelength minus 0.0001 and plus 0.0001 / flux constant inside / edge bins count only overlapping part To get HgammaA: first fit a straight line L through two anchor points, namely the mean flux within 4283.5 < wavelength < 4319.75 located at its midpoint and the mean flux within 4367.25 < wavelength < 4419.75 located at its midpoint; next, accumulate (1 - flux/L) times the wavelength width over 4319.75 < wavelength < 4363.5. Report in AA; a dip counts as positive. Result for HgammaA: -3.29 AA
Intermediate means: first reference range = 8.22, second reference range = 10.6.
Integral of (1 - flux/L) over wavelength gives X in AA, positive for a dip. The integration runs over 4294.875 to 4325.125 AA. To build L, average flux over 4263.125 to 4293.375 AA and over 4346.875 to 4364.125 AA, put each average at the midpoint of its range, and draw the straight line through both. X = 3.41 AA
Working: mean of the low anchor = 8.94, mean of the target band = 8.48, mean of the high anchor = 10.4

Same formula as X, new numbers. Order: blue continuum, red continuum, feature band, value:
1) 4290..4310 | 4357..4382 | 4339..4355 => 0.0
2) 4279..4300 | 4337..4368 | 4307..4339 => 0.6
